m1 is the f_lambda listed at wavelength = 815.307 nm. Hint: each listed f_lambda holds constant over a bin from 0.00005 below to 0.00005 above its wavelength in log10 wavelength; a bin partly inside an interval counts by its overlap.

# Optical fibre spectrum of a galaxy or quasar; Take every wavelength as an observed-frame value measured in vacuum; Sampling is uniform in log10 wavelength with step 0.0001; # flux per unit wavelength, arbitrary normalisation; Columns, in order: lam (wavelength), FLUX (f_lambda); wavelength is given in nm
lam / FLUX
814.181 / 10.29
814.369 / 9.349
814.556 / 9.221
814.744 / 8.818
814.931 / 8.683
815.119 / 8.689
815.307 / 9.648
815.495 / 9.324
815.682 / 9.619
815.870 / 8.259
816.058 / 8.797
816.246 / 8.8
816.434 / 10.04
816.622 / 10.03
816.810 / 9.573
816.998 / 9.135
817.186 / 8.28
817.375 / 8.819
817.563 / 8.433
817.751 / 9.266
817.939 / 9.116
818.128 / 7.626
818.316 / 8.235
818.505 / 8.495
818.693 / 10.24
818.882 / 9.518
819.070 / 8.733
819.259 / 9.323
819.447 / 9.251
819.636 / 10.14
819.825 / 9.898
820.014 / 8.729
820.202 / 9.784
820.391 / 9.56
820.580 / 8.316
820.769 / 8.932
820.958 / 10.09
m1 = 9.648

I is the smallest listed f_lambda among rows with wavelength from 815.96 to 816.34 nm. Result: 8.797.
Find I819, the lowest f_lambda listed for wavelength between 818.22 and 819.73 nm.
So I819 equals 8.235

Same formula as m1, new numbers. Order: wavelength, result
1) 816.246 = 8.8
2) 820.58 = 8.316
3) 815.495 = 9.324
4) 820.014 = 8.729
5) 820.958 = 10.09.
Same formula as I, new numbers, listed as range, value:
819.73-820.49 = 8.729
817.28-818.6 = 7.626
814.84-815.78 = 8.683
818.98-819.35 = 8.733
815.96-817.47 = 8.28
